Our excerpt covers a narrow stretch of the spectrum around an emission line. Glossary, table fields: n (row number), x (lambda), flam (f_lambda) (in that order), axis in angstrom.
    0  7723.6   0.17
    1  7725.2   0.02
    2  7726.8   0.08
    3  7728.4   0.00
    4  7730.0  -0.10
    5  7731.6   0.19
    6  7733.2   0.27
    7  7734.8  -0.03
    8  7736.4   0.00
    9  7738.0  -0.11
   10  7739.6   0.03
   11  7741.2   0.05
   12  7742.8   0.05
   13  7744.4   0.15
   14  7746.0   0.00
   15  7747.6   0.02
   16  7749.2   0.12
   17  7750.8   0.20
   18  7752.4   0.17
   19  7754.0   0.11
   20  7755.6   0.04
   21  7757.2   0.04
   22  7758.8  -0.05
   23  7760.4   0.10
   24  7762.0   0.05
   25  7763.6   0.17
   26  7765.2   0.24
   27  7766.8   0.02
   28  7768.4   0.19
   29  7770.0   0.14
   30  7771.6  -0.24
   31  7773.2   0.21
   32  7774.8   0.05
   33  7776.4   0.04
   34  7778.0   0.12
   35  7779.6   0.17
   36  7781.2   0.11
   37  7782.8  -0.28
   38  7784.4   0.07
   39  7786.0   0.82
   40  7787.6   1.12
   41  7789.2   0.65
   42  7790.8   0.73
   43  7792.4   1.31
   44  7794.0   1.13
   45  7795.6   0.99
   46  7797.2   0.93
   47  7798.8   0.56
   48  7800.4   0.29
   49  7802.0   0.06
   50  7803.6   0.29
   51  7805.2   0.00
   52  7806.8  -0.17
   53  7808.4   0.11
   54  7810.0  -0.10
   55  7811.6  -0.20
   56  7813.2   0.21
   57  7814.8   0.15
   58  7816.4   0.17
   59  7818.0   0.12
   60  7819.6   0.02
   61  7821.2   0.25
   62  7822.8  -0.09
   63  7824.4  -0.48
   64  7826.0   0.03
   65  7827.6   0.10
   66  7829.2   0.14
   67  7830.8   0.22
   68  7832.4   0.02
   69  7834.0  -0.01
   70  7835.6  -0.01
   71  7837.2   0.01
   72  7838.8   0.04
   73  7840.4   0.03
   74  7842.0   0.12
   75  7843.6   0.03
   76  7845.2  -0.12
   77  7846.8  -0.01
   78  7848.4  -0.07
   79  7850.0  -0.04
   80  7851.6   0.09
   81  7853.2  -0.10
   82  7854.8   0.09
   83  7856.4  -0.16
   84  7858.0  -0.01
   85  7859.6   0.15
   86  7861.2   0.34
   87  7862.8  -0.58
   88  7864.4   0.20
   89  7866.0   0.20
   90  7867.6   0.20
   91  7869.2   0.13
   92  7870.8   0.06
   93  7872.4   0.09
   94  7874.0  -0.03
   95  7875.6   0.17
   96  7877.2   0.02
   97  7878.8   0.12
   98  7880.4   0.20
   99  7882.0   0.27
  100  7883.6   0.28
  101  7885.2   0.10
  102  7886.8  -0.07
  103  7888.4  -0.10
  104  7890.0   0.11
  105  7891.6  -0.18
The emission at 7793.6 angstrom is [O II]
